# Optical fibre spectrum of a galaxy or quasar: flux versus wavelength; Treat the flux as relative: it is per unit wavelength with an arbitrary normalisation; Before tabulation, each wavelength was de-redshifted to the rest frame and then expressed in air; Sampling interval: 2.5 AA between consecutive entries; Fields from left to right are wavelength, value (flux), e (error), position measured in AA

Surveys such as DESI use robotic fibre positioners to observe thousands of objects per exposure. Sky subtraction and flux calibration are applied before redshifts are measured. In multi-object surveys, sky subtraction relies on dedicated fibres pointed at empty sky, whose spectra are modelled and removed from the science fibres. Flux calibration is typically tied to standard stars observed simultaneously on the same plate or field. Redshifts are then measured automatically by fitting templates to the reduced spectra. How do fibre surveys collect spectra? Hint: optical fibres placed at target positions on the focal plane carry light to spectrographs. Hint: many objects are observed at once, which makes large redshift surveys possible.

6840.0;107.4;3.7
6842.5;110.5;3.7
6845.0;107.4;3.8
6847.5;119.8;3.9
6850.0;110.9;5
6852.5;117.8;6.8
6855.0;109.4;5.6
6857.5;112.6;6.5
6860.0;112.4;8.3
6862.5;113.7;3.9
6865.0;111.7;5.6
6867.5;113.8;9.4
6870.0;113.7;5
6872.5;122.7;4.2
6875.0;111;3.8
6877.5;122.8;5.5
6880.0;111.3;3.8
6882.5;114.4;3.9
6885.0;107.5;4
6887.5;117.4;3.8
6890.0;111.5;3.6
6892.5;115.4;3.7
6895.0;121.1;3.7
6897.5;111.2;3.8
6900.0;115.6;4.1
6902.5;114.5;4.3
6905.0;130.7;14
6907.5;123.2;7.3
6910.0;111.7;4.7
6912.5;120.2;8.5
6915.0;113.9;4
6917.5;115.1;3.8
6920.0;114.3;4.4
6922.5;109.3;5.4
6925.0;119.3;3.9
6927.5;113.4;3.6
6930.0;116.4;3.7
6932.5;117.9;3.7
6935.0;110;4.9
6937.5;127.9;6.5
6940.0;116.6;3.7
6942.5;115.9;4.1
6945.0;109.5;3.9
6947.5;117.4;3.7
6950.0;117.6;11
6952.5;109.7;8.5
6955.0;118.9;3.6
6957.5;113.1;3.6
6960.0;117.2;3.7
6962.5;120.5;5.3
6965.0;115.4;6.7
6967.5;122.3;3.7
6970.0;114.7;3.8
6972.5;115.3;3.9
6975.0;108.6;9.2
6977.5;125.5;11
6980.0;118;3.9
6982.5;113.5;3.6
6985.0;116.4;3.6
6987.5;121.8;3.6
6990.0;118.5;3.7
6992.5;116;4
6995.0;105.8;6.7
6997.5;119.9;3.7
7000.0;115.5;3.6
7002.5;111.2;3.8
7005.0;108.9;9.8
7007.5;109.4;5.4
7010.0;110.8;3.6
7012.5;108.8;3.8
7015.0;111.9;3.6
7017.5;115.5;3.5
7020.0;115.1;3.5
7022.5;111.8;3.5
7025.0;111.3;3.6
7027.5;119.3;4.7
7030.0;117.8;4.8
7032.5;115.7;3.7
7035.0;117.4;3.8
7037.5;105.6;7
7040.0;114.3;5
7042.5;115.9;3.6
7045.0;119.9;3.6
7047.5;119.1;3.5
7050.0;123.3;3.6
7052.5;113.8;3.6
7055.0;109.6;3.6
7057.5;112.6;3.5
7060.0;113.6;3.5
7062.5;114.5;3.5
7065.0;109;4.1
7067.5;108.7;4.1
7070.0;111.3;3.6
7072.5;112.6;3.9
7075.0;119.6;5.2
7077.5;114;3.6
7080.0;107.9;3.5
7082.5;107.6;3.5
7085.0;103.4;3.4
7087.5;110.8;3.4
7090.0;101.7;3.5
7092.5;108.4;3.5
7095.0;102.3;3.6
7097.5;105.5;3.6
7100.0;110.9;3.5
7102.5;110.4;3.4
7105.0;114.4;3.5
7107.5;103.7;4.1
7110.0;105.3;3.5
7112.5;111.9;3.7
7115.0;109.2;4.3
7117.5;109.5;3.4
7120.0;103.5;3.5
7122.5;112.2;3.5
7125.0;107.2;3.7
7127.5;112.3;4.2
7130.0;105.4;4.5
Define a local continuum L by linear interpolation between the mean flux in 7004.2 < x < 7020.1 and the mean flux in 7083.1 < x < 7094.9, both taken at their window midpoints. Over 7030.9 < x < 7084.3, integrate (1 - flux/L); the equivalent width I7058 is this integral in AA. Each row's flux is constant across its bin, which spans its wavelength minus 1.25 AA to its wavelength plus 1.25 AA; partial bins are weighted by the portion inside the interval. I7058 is -2.7 AA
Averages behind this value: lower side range 111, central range 114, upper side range 106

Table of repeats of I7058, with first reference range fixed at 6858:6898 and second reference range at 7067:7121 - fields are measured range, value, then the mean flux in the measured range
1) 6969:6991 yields -1.01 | 117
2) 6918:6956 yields -0.89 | 116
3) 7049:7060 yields -0.47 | 114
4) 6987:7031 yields -1.05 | 114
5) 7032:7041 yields -0.22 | 113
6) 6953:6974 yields -0.85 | 117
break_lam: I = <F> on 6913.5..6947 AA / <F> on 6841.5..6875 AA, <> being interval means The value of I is 1.02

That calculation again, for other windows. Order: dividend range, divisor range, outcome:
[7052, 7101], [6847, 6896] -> 0.96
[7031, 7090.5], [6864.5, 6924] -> 0.97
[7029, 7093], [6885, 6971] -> 0.97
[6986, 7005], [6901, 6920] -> 0.97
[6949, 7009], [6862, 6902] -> 1.01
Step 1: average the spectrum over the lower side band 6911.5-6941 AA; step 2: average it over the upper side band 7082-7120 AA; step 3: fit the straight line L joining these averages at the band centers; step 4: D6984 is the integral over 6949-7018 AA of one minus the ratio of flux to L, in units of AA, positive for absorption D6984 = -1.0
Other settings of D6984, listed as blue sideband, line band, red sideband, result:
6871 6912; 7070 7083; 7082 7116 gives -0.5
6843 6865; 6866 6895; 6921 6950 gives -0.3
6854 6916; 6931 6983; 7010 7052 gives -0.6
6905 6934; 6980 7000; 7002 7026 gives -0.6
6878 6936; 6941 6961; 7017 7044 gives 0.1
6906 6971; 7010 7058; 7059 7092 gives -1.1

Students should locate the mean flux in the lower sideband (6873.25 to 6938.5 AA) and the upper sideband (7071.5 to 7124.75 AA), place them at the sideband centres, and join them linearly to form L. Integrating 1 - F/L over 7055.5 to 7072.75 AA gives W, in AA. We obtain -0.2 AA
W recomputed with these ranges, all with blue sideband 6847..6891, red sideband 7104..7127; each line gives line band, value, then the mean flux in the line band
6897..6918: -0.8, 118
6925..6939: -0.6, 117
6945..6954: -0.2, 114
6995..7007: -0.2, 113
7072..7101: 0.2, 109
